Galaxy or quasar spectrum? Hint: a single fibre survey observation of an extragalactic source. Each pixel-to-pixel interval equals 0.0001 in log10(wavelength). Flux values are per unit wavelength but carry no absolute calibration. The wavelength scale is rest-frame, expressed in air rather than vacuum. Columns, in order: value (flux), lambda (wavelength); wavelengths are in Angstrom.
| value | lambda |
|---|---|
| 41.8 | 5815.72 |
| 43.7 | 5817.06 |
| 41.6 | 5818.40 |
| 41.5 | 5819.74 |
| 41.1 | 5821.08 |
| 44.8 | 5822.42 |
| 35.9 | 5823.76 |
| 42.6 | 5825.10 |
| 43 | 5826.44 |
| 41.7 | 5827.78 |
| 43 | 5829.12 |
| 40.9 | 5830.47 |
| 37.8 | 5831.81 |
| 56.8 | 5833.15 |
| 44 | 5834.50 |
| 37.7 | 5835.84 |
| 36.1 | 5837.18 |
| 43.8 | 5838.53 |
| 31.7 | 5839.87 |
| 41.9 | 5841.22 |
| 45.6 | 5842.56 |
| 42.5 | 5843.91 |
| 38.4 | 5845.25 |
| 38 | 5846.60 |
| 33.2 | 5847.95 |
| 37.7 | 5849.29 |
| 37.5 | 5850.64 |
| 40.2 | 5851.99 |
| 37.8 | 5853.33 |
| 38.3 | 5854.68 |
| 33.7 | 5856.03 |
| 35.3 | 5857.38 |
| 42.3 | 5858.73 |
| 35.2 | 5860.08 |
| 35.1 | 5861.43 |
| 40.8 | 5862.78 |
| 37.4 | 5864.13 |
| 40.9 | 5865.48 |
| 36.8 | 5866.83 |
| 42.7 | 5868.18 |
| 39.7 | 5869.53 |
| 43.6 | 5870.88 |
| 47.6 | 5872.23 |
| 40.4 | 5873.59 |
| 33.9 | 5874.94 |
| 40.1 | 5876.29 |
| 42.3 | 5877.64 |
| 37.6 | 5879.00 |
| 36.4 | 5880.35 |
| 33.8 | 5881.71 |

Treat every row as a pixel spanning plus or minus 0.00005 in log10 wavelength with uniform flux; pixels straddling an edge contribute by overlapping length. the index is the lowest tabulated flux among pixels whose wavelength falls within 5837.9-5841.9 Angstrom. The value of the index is 31.7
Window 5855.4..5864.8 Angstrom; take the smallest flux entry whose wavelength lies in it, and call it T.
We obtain 33.7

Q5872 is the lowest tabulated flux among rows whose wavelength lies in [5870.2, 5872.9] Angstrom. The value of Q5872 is 43.6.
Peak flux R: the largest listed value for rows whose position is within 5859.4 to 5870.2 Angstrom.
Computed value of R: 42.7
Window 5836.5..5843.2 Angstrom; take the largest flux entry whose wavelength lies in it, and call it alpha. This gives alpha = 45.6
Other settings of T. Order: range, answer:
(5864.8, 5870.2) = 36.8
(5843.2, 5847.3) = 38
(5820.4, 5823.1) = 41.1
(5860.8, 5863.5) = 35.1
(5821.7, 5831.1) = 35.9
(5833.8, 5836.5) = 37.7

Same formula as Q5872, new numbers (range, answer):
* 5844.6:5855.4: 33.2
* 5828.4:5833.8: 37.8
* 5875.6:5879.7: 37.6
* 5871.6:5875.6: 33.9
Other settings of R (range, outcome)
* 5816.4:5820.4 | 43.7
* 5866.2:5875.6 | 47.6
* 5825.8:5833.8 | 56.8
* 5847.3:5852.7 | 40.2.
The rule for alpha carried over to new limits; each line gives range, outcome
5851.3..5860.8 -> 42.3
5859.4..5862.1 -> 35.2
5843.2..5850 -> 42.5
